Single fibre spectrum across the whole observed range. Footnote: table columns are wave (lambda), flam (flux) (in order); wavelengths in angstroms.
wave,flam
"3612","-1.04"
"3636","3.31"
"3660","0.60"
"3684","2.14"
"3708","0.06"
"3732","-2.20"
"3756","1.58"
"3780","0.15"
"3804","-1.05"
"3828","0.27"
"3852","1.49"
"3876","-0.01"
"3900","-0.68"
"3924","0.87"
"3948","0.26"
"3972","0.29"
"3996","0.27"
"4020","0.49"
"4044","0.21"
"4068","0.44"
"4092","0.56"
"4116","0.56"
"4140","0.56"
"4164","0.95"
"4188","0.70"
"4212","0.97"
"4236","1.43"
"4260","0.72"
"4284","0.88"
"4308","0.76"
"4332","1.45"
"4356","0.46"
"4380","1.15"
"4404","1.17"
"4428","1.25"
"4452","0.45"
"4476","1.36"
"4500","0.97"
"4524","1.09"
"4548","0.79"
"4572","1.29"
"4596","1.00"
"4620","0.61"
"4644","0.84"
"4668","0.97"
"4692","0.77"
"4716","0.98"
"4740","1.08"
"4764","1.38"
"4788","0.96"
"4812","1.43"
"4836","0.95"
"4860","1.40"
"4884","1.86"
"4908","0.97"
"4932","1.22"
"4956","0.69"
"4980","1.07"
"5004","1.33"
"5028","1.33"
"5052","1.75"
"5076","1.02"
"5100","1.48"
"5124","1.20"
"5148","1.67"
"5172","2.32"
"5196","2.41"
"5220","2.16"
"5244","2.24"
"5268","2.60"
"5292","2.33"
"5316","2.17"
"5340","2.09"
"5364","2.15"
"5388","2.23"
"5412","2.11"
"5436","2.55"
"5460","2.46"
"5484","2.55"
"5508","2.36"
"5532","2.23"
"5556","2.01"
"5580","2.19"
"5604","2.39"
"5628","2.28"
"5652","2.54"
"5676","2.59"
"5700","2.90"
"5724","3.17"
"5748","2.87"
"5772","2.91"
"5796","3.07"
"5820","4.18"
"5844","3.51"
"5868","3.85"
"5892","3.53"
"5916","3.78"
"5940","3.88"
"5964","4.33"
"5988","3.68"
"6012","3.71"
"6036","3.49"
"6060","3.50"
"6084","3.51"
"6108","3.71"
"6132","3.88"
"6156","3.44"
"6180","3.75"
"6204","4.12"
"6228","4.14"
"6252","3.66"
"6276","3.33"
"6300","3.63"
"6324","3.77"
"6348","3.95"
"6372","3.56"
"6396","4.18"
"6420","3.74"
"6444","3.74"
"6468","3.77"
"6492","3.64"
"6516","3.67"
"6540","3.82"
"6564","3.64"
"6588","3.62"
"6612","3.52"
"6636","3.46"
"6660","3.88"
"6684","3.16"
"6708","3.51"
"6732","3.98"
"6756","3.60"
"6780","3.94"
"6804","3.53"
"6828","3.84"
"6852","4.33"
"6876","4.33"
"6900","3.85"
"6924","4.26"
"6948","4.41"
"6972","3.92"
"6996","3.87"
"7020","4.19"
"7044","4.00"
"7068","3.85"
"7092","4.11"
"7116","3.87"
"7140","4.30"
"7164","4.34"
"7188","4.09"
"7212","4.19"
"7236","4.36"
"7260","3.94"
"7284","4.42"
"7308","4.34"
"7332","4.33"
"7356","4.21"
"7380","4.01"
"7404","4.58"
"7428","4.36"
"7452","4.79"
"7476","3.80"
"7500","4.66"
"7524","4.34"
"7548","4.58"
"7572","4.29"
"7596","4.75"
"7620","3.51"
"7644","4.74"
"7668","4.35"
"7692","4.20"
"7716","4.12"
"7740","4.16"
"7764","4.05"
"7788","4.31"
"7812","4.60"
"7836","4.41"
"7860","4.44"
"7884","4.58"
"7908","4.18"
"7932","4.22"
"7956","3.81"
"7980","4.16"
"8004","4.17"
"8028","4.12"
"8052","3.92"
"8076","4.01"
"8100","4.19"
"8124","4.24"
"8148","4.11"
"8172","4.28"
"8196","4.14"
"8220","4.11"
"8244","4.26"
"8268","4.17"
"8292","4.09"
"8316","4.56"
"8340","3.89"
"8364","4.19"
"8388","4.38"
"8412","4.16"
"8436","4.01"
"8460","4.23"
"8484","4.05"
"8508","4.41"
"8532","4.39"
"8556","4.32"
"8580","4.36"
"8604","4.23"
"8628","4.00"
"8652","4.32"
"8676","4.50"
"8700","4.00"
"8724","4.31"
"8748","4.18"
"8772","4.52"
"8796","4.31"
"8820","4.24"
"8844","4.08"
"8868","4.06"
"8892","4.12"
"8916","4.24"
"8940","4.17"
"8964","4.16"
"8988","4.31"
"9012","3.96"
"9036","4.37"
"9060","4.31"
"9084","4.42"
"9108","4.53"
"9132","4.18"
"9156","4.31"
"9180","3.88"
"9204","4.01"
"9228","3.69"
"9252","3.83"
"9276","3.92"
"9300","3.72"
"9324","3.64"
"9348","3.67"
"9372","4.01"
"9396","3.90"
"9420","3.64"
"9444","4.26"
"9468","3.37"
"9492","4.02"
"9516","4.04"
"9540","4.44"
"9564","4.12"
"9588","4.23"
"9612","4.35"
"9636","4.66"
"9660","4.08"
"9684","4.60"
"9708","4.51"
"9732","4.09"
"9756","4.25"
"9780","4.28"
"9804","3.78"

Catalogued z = 0.29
